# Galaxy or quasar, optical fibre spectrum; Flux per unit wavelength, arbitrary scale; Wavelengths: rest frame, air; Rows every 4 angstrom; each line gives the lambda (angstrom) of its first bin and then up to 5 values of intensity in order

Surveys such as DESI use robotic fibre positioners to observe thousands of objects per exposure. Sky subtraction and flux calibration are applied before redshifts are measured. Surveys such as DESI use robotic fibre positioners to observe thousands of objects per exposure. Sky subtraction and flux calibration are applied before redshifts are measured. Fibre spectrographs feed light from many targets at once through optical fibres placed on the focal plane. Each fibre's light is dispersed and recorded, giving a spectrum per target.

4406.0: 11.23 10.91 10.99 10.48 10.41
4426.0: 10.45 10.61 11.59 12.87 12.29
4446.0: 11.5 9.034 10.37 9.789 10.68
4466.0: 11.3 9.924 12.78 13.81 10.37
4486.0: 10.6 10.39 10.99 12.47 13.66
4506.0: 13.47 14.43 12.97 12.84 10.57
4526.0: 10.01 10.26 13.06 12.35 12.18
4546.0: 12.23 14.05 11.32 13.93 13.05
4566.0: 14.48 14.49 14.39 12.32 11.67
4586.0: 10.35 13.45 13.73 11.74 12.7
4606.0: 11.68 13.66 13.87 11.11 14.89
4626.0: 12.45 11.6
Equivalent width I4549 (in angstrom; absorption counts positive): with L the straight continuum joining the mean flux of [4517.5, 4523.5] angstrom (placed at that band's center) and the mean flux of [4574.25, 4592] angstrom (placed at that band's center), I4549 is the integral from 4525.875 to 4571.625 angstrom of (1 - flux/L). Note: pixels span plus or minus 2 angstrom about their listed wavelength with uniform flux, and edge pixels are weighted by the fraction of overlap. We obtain -3.40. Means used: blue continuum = 11.5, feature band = 12.7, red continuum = 12.2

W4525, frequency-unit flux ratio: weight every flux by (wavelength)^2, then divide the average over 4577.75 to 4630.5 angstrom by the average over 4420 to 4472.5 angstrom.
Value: 1.24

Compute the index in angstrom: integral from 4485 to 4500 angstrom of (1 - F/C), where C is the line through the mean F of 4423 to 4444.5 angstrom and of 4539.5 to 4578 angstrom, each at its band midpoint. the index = 1.5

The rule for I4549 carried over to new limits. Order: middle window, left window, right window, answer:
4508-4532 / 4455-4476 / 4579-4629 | -0.7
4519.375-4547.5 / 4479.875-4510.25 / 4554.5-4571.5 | 3.1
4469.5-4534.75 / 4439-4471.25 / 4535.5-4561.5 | -1.4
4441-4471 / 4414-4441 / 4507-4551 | 2.2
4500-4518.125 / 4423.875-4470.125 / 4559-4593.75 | -2.4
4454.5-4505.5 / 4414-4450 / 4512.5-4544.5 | 0.1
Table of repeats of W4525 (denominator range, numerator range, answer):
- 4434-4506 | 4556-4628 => 1.20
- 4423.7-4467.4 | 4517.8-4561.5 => 1.15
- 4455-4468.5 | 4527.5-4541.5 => 1.16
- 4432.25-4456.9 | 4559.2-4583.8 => 1.27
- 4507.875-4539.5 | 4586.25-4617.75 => 1.09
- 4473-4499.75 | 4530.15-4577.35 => 1.17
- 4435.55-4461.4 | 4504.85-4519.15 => 1.26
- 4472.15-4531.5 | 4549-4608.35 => 1.11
